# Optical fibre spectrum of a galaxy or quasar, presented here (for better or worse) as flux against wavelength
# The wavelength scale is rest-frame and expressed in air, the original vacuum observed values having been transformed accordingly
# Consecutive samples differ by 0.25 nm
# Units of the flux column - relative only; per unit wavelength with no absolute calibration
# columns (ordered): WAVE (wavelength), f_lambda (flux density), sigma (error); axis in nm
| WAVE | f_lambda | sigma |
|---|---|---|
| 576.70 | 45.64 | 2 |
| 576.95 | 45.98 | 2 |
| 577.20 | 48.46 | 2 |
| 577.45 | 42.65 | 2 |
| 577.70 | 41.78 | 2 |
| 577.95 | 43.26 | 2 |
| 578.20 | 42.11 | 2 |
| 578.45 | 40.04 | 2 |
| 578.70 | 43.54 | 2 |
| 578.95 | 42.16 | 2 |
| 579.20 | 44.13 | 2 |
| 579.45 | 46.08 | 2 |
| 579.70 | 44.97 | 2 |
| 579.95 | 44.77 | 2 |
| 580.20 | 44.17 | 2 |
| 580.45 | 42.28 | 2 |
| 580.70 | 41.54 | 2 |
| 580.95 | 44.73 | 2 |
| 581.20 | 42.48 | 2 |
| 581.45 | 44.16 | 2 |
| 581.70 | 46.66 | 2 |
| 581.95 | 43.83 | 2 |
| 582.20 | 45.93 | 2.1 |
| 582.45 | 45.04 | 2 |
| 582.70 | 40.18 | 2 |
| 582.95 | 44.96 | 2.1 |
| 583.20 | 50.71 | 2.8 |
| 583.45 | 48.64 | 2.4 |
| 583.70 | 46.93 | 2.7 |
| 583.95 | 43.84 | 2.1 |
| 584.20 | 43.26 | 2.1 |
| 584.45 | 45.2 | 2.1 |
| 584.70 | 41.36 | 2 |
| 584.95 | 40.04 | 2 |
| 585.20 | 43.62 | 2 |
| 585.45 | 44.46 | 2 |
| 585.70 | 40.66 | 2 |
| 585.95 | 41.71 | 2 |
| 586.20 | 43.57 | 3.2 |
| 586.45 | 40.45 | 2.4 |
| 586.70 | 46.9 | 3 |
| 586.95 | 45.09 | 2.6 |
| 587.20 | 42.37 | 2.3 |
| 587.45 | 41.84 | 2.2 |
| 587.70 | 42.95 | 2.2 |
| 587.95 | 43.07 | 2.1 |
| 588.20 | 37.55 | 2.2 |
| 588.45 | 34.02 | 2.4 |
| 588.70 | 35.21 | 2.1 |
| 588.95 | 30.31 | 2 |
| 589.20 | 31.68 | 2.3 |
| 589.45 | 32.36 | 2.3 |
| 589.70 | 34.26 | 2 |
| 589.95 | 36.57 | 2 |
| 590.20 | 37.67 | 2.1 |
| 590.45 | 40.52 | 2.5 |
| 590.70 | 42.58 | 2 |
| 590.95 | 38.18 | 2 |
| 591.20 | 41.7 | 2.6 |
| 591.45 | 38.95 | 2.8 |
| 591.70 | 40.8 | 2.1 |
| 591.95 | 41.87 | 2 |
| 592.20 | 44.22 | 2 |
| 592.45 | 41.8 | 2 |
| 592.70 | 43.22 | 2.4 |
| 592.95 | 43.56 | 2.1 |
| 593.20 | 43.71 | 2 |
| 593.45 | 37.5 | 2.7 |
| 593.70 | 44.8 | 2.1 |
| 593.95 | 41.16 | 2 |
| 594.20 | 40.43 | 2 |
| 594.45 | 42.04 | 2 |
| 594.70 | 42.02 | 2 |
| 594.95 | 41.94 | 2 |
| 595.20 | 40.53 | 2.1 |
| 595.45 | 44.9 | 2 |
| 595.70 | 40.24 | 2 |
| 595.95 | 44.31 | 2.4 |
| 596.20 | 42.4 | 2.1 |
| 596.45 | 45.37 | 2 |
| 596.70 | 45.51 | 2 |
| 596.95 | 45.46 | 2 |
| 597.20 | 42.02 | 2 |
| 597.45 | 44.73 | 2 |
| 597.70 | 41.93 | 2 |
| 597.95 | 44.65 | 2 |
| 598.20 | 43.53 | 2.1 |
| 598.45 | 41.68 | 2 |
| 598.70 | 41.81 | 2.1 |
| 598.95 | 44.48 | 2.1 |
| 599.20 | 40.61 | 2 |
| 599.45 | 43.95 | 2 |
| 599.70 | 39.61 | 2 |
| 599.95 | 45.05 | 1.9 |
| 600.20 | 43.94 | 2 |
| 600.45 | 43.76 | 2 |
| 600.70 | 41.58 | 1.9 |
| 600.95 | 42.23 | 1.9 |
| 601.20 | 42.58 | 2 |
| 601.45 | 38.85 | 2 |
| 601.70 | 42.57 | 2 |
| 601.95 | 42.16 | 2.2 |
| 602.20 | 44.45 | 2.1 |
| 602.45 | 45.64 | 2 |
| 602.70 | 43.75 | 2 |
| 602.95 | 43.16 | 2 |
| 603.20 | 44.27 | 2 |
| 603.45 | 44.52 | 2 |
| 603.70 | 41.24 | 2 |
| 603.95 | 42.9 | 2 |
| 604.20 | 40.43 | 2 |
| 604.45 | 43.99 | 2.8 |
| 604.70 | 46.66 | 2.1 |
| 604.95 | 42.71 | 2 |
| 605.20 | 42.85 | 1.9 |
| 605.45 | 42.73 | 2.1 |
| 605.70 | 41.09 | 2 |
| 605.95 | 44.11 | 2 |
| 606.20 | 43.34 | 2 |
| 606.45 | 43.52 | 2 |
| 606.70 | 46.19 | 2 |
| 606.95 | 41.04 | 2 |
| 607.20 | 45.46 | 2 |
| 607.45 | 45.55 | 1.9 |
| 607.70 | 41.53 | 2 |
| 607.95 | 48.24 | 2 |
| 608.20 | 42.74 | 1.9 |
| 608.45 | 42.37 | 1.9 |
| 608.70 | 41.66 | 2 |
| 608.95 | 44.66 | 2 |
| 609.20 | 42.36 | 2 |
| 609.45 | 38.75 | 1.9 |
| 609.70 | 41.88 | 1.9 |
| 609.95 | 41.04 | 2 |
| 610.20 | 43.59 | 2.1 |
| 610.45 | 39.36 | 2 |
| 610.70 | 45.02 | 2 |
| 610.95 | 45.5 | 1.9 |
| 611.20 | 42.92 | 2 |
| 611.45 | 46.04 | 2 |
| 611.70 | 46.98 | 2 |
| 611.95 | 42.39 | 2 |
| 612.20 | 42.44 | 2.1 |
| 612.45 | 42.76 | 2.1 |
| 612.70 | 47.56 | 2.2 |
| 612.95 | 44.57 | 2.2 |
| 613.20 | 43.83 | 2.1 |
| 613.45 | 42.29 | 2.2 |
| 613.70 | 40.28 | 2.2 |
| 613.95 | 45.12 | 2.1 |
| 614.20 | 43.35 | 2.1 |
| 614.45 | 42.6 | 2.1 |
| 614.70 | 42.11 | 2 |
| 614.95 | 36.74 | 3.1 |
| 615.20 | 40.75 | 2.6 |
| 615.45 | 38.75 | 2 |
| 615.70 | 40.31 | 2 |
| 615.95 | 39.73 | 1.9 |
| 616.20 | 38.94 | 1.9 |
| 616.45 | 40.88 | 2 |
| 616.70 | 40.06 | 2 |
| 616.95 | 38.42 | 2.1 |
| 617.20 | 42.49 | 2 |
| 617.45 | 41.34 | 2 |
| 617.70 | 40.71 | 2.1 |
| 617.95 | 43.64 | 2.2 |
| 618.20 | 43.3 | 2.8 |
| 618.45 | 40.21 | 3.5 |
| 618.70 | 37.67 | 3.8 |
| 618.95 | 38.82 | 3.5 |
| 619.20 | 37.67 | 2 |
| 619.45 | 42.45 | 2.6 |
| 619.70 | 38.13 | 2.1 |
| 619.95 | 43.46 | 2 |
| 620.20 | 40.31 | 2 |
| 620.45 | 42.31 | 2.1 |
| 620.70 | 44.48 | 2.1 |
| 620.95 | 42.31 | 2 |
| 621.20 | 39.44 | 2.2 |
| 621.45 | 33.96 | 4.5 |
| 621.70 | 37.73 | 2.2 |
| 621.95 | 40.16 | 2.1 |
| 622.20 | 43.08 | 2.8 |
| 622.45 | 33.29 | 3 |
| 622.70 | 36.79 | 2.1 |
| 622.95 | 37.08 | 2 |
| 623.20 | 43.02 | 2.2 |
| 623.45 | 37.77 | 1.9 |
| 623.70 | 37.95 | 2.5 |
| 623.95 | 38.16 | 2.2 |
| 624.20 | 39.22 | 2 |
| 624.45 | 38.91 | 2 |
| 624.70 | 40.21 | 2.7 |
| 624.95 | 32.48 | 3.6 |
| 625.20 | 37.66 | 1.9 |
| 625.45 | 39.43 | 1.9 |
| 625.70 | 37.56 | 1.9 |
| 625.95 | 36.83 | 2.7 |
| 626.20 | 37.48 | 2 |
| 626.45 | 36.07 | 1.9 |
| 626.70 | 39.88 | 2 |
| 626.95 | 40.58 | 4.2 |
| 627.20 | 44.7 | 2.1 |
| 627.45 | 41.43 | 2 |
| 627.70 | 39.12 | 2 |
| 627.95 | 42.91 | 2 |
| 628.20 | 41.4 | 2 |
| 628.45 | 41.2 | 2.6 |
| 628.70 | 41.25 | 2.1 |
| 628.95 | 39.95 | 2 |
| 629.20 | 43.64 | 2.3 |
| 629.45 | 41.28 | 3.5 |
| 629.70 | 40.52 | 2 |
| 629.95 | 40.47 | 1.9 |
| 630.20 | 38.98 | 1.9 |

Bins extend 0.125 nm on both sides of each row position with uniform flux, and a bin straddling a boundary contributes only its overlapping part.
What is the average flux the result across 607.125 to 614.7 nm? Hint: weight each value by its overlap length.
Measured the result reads 43.4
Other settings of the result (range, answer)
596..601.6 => 43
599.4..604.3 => 42.8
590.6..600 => 42.4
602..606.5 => 43.4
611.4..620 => 41.6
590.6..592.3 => 41.1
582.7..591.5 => 41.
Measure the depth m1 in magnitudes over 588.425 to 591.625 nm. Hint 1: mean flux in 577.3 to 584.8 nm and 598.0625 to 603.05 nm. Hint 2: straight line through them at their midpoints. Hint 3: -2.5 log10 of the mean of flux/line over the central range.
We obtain 0.19 mag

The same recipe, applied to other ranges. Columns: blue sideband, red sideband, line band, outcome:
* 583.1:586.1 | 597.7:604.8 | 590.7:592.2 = 0.073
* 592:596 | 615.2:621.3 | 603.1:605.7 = -0.040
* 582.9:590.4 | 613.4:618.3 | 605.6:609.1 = -0.068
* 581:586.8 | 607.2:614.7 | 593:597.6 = 0.027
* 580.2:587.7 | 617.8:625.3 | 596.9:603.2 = -0.026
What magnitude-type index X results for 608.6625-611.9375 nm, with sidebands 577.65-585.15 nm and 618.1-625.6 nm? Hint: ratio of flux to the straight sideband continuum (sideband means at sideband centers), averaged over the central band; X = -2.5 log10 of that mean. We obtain -0.065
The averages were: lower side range 44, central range 43.1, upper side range 39.2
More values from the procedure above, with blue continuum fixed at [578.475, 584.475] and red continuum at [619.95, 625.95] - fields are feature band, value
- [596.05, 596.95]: -0.052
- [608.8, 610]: -0.028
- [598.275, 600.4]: -0.016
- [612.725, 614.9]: -0.075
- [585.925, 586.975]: 0.006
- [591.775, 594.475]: 0.019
